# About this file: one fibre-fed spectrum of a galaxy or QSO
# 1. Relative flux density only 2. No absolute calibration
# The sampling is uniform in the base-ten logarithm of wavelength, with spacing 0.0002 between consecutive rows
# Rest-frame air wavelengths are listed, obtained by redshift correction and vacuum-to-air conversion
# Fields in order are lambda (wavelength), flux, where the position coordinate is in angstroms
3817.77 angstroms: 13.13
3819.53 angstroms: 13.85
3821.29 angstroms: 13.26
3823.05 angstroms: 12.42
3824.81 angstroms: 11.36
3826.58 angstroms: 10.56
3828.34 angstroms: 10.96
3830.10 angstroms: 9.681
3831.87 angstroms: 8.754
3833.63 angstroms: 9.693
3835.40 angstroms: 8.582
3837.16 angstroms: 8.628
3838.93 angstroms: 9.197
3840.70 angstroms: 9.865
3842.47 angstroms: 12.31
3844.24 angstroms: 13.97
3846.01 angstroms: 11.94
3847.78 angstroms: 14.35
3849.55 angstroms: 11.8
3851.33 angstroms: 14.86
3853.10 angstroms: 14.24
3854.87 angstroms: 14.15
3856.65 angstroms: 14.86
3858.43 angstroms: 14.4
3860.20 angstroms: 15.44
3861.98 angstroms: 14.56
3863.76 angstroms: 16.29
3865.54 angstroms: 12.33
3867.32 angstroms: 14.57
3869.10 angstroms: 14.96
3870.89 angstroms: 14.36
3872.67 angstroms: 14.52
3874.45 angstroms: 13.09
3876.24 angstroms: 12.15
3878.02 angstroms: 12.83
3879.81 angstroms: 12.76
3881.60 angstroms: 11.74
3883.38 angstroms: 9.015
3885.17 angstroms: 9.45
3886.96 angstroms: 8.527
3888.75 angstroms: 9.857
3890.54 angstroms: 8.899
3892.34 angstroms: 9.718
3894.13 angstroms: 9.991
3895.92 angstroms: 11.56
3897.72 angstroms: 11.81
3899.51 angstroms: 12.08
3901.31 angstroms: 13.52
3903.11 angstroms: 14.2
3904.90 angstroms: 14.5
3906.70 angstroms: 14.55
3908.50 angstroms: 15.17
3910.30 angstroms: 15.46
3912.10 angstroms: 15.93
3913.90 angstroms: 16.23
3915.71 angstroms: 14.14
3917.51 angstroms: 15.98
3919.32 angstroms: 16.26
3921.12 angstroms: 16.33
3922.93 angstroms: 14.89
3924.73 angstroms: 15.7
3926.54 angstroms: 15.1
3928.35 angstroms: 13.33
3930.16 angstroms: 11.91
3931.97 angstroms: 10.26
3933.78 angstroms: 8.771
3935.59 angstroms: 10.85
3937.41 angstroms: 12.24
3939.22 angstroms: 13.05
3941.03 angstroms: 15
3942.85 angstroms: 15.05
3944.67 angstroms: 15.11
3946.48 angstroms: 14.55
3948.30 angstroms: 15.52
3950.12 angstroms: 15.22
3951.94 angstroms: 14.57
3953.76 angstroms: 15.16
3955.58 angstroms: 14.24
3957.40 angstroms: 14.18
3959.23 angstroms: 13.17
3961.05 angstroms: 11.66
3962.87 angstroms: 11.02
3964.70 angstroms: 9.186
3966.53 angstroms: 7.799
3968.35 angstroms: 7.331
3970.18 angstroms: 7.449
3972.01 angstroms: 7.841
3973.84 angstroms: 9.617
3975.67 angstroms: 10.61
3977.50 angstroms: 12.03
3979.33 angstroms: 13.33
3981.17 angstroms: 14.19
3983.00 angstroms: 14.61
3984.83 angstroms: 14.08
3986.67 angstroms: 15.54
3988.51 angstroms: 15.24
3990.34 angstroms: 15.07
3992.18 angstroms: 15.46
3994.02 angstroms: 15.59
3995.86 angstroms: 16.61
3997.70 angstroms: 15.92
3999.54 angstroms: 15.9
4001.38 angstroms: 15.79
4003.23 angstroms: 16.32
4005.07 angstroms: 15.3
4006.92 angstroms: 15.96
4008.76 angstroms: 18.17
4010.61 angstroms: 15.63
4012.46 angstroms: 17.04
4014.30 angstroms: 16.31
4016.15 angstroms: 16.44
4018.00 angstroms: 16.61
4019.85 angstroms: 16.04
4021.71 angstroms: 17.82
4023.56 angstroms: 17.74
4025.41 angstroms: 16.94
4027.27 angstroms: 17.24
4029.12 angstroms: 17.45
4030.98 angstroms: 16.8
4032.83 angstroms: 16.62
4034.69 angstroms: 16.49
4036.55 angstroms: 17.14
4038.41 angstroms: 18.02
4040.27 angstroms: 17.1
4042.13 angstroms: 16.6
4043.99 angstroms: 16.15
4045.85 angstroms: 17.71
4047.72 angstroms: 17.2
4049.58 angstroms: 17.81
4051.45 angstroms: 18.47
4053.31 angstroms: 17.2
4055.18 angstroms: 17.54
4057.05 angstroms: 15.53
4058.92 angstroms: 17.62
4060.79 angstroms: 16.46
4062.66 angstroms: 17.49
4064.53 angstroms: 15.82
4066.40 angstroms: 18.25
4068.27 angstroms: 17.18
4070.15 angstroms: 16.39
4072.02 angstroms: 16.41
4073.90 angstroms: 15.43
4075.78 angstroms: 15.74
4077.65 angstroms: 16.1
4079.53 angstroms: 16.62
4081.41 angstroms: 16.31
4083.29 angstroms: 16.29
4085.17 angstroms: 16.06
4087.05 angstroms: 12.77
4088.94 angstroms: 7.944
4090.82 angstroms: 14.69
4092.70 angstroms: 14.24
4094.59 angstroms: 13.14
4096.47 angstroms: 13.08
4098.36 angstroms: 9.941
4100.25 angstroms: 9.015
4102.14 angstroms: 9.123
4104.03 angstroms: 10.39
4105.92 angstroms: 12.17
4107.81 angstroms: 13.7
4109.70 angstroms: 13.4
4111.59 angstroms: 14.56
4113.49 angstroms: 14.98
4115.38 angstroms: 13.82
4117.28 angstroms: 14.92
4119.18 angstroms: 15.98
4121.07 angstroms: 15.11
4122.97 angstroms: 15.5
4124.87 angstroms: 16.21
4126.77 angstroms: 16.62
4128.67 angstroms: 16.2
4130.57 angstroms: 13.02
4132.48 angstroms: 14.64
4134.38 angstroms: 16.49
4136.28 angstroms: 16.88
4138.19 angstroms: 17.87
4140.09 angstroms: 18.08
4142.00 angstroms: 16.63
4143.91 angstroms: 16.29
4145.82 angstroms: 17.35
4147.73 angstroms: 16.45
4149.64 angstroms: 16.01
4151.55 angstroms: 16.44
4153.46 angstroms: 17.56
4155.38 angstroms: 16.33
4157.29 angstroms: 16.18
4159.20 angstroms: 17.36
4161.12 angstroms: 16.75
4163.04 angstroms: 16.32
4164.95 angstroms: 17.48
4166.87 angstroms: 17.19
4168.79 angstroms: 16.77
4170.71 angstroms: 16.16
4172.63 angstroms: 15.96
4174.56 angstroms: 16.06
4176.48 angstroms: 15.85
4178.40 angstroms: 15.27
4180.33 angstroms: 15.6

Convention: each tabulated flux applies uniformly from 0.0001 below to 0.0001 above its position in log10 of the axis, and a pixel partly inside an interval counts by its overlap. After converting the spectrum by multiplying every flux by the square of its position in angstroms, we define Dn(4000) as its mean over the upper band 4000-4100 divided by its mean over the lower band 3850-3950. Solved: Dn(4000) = 1.30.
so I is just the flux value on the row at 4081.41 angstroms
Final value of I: 16.31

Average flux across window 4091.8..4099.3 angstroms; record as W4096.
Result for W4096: 12.6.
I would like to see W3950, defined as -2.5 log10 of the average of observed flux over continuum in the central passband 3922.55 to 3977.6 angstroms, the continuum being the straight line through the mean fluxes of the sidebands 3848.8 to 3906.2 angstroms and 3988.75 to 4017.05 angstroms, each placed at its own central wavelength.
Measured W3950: 0.186 mag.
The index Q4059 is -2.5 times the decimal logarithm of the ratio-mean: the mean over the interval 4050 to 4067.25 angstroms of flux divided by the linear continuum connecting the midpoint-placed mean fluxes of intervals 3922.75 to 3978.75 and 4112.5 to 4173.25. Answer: -0.18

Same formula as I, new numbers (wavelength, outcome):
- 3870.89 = 14.36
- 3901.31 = 13.52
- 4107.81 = 13.7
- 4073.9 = 15.43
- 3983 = 14.61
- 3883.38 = 9.015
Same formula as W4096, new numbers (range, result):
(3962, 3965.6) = 10.1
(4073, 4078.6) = 15.8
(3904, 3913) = 15.1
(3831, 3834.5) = 9.24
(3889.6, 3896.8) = 10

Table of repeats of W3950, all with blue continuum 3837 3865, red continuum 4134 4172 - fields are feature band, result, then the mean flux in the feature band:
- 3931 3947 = 0.129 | 12.7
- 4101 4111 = 0.349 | 11.8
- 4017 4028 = -0.117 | 17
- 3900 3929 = -0.076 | 15.1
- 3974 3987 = 0.128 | 13.2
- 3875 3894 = 0.285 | 10.5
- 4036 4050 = -0.110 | 17.2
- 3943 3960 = -0.015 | 14.7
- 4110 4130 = 0.080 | 15.3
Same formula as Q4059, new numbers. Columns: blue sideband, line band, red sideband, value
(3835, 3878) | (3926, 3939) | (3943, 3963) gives 0.19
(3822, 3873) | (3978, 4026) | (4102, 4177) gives -0.12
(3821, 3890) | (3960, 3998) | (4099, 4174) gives 0.11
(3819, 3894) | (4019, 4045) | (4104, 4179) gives -0.18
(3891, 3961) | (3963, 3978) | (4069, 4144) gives 0.48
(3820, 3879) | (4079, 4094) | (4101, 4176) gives 0.06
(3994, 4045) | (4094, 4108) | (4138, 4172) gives 0.44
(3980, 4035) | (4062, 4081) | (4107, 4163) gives -0.03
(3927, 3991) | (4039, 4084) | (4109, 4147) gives -0.16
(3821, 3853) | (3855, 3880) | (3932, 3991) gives -0.21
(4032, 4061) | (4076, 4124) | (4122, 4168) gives 0.23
